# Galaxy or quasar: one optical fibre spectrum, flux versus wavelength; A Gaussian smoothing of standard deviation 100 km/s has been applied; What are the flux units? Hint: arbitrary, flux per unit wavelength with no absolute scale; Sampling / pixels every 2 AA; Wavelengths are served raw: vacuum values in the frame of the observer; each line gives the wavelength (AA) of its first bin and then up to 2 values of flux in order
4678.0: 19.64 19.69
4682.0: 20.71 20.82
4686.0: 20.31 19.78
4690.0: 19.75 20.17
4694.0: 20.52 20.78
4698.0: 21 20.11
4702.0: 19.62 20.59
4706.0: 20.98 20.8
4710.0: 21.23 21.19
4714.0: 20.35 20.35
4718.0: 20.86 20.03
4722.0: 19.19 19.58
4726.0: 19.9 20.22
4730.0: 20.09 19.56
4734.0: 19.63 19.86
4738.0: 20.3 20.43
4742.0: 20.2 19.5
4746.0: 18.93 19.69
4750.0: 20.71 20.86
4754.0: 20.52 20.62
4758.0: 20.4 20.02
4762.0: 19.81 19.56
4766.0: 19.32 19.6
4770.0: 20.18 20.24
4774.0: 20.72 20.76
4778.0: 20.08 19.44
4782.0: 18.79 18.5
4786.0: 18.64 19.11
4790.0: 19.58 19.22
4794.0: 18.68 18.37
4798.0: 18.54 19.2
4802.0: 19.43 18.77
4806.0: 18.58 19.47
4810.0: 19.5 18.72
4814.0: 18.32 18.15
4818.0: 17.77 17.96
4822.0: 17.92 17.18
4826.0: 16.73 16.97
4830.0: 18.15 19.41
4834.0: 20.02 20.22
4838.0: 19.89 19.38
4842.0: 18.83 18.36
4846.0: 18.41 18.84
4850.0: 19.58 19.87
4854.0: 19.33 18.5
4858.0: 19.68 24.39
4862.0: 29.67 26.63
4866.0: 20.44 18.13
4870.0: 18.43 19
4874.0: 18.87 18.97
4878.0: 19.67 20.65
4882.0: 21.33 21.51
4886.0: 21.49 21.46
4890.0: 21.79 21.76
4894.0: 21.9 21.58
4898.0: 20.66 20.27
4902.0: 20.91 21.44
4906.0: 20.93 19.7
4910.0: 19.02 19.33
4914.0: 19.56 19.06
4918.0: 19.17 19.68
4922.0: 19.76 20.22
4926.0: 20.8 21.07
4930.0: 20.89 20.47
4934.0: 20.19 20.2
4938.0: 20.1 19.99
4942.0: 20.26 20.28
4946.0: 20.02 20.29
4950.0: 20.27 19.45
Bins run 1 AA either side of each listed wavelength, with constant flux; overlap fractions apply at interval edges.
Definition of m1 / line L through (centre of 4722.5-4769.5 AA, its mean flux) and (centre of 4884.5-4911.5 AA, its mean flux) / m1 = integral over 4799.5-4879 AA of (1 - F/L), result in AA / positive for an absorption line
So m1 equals 4.5 AA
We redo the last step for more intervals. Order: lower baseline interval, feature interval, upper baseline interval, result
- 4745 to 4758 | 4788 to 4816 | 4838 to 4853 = 1.0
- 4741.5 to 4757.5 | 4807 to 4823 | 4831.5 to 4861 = 1.1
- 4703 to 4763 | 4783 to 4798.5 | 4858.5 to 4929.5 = 1.2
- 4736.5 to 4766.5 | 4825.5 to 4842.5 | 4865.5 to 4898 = 1.2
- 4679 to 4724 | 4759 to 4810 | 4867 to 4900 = 2.6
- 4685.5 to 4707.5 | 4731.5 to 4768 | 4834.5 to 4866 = 0.9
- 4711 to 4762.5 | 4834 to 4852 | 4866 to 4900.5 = 1.0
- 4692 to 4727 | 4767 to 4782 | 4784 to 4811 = -0.5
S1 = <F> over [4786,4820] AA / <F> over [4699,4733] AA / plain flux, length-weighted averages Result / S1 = 0.93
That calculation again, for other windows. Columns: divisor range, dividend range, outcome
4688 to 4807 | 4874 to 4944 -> 1.03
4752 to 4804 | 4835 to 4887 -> 1.04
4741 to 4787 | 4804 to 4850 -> 0.94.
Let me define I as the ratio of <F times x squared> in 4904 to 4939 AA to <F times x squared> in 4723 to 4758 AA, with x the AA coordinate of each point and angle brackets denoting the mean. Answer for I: 1.08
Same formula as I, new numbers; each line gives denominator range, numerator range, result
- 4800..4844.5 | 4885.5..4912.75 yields 1.16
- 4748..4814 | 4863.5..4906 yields 1.11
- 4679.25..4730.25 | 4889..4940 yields 1.09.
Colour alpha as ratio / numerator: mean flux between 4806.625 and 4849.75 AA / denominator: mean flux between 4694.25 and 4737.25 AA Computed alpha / 0.92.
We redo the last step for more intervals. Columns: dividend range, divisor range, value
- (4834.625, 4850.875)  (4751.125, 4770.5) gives 0.96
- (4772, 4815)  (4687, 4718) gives 0.94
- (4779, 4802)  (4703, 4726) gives 0.93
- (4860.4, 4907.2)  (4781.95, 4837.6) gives 1.14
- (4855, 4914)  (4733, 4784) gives 1.05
